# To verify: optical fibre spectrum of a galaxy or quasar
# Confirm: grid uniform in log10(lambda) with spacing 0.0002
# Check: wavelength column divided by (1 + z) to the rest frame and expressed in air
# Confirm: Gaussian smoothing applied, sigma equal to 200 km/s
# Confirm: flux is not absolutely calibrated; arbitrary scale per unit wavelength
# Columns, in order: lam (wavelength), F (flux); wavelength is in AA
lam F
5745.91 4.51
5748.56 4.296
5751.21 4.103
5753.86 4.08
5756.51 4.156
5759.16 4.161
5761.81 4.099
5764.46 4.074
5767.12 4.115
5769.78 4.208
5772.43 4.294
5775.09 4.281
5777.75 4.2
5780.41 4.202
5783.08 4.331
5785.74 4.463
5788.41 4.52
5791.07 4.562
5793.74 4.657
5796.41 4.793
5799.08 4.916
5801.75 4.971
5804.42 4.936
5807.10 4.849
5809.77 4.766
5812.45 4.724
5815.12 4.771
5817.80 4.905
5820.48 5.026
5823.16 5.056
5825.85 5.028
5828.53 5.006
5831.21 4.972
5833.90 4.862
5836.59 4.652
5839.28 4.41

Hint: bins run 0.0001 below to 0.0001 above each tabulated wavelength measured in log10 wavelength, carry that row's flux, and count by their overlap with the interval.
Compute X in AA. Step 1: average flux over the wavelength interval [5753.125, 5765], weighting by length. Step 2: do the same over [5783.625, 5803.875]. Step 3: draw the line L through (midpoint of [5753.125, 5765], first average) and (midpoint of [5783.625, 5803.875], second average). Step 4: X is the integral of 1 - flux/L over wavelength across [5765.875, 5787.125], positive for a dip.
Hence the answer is 0.7 AA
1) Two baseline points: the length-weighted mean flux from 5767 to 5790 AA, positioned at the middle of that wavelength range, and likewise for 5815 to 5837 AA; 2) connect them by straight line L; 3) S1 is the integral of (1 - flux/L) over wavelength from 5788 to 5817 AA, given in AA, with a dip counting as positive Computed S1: -1.0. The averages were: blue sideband 4.3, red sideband 4.94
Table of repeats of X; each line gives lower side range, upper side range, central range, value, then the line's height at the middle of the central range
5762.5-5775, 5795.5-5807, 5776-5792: 0.5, 4.52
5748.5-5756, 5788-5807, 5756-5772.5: 0.6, 4.31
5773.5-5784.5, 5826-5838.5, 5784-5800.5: -0.9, 4.41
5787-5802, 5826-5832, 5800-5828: -0.2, 4.88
